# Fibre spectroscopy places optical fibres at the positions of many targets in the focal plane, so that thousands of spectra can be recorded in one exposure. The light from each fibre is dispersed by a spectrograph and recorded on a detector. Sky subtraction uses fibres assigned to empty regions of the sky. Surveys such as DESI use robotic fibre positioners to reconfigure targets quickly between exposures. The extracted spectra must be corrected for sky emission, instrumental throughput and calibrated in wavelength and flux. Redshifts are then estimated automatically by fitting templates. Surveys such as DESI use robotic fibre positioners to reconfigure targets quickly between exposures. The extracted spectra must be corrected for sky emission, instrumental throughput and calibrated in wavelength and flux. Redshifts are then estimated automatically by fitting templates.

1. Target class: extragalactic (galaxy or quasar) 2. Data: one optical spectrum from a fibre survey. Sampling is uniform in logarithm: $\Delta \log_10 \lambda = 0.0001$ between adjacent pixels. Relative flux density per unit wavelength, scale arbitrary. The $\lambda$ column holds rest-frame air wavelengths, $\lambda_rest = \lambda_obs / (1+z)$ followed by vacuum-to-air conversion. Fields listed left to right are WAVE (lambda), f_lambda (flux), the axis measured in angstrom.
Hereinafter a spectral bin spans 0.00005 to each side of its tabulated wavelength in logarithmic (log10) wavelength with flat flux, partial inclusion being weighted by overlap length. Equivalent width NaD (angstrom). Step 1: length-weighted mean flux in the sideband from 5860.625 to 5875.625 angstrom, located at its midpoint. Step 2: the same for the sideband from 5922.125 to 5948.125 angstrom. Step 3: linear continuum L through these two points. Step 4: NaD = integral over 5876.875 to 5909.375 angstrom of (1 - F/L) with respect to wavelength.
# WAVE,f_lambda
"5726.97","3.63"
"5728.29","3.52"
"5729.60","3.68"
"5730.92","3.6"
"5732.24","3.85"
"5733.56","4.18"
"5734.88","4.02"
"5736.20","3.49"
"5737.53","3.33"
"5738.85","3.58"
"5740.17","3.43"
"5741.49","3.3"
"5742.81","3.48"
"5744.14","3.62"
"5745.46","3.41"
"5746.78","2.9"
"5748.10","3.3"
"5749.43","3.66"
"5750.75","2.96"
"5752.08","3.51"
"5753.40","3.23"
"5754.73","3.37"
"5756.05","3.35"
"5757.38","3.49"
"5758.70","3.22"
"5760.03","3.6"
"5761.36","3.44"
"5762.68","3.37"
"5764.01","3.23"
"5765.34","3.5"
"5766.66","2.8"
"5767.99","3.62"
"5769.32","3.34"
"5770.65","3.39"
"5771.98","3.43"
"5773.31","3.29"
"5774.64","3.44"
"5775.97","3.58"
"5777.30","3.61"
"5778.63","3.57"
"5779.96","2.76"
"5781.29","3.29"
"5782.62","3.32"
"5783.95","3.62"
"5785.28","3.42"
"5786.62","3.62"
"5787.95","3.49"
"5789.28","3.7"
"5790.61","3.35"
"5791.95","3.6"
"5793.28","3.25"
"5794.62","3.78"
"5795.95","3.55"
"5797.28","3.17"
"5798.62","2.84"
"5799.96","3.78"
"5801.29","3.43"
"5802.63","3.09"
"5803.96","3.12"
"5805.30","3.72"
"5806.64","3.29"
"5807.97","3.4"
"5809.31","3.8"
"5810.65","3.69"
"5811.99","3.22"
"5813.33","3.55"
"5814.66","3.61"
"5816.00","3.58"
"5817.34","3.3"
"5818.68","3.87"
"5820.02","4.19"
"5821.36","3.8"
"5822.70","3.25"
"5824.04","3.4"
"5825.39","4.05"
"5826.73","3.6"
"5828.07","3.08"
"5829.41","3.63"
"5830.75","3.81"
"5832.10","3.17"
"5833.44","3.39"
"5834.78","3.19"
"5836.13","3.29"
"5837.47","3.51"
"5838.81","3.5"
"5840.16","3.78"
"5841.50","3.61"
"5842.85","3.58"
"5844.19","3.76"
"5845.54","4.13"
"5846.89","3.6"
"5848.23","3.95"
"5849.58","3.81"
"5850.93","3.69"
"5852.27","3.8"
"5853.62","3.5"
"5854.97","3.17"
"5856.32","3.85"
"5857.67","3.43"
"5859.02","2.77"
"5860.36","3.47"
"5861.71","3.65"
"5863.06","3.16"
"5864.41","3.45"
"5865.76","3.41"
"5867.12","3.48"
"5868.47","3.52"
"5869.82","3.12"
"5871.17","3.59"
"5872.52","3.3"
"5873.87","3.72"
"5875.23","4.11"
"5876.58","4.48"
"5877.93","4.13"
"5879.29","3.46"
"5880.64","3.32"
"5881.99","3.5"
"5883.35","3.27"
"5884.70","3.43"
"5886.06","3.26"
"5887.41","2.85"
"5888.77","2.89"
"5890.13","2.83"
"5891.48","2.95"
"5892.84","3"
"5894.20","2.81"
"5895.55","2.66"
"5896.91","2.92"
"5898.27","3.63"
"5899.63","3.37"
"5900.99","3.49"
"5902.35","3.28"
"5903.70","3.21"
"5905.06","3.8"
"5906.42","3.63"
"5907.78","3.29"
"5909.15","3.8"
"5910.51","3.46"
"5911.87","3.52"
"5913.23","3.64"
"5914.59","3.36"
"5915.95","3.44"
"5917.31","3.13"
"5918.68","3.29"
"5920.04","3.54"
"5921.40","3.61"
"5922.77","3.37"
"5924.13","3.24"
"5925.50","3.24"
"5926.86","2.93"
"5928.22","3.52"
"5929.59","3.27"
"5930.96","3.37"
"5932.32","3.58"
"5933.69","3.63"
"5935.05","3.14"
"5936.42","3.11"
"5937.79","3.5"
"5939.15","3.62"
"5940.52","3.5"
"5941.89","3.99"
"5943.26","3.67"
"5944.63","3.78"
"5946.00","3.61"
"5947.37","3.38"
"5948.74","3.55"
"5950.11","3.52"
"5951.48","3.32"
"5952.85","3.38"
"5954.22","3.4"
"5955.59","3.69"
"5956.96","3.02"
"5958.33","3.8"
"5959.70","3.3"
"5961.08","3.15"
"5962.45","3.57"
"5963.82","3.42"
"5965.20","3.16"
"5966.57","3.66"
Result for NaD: 1.70 angstrom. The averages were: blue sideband 3.49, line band 3.29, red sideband 3.45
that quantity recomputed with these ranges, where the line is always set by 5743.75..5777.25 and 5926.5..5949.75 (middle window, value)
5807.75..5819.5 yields -0.6 angstrom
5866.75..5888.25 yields -0.5 angstrom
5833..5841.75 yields -0.1 angstrom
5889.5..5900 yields 1.4 angstrom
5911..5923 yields 0.1 angstrom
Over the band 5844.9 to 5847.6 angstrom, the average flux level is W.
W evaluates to 3.87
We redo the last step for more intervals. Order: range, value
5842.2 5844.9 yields 3.68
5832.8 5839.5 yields 3.38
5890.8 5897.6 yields 2.87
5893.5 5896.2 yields 2.74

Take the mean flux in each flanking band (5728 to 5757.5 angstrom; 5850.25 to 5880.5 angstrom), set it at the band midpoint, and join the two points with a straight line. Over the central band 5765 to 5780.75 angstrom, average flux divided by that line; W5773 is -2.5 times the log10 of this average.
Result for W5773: 0.05 mag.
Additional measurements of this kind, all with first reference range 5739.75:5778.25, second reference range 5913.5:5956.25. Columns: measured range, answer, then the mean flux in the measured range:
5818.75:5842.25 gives -0.05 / 3.55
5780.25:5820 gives -0.02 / 3.47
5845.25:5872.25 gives -0.03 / 3.52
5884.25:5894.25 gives 0.14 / 3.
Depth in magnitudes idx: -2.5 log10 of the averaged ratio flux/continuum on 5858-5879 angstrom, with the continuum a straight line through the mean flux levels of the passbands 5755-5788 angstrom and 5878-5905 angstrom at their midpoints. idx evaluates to -0.10 mag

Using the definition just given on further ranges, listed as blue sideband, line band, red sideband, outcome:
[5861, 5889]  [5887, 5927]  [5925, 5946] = 0.06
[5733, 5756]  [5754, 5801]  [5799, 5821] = 0.03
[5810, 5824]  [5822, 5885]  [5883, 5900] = -0.07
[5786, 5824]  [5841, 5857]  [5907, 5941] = -0.07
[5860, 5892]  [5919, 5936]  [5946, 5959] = 0.03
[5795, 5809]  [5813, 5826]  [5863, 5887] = -0.08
